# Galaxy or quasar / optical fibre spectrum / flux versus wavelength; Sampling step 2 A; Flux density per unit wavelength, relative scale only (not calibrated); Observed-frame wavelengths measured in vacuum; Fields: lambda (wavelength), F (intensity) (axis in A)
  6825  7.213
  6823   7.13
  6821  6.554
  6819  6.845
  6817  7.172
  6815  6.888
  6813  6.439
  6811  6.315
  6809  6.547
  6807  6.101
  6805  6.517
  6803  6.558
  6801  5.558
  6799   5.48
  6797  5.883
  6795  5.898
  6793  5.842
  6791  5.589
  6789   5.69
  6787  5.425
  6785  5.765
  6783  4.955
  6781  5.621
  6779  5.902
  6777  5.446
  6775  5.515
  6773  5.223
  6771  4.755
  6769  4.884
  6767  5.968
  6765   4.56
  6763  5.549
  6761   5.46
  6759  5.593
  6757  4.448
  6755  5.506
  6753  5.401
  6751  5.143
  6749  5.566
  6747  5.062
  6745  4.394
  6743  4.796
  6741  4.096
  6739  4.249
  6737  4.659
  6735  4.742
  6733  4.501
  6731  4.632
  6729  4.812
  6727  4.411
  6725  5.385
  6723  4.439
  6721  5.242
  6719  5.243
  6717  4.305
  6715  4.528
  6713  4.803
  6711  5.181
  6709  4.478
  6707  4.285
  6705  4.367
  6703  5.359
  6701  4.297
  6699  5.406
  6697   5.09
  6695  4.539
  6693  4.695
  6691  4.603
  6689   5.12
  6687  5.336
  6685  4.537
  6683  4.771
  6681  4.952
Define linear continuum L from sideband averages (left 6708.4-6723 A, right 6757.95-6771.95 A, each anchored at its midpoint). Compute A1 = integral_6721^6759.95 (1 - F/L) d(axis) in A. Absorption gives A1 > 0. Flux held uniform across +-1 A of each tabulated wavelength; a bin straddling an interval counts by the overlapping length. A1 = 1.5 A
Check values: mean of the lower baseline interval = 4.81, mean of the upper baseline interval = 5.25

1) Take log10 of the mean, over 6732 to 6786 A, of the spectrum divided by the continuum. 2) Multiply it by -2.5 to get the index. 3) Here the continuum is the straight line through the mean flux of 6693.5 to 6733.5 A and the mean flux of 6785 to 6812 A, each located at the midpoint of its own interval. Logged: 0.062 mag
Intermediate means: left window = 4.77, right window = 5.95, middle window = 5.1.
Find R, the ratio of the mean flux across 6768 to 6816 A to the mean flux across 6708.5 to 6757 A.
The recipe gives 1.20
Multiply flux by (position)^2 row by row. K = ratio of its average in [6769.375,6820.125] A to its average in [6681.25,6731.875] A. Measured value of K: 1.26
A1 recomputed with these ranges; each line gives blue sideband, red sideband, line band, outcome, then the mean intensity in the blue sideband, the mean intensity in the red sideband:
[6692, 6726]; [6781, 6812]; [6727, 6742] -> 1.7 A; 4.8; 5.87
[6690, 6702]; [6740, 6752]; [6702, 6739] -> 0.6 A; 4.77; 4.84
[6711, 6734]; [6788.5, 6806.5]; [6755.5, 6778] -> 0.9 A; 4.77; 5.9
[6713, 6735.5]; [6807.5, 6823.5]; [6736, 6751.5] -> 1.3 A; 4.75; 6.7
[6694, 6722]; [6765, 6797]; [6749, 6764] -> -0.2 A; 4.79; 5.48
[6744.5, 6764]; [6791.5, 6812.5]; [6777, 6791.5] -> 0.5 A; 5.23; 6.07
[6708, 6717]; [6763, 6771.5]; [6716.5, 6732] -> -0.1 A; 4.7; 5.12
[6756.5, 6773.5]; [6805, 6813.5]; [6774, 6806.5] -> 0.7 A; 5.18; 6.36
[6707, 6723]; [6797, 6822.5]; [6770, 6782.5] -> 0.9 A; 4.77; 6.41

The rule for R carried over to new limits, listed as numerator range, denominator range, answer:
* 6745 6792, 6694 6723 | 1.11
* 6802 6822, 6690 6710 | 1.40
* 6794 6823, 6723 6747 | 1.38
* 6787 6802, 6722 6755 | 1.19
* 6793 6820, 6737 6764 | 1.26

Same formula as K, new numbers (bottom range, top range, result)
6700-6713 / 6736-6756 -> 1.06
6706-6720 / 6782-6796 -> 1.22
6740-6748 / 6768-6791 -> 1.19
